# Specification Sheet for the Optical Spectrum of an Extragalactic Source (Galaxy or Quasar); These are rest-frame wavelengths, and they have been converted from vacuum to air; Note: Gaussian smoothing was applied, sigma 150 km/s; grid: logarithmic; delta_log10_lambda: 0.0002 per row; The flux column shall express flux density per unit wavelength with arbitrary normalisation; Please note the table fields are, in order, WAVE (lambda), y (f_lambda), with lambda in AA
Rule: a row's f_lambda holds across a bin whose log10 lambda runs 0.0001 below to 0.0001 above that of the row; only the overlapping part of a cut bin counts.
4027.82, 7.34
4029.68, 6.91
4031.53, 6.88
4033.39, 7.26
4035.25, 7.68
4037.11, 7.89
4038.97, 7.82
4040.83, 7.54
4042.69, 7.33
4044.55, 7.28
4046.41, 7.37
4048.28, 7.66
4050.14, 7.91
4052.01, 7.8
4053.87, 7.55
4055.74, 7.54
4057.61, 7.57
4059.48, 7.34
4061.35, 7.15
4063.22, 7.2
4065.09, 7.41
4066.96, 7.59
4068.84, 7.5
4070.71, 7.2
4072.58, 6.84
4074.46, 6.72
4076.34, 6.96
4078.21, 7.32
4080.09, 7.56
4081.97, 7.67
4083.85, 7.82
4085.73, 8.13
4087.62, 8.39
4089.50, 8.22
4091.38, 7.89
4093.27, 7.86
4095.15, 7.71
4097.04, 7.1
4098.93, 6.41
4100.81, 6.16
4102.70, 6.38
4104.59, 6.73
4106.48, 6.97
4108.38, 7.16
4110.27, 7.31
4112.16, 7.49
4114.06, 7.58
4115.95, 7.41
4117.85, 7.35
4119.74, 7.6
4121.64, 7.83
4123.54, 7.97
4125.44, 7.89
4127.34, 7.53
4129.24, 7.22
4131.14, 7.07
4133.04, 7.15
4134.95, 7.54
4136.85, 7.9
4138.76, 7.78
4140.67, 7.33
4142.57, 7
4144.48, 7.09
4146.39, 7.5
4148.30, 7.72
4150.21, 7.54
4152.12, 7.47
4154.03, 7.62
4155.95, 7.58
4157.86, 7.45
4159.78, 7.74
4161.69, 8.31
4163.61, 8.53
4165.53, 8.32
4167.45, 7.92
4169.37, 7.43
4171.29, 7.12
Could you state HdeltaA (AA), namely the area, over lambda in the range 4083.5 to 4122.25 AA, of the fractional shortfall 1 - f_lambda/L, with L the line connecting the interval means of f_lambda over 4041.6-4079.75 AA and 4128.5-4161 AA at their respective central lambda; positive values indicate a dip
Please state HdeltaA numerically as 0.1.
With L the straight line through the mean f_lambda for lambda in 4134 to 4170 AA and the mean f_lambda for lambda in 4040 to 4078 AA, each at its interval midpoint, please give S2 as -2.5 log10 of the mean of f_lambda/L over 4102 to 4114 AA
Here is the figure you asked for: 0.07 mag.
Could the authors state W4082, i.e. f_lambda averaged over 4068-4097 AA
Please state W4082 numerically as 7.57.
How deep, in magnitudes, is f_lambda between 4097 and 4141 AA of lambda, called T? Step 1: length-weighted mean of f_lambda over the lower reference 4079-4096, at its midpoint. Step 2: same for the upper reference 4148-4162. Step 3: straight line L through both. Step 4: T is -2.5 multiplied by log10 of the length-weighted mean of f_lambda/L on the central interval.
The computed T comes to 0.07 mag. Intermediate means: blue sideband 7.91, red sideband 7.65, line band 7.29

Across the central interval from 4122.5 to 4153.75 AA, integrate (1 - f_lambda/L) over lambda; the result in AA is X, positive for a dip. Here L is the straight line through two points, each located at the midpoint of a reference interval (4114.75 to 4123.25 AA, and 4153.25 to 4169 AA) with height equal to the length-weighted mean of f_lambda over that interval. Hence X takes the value 1.0 AA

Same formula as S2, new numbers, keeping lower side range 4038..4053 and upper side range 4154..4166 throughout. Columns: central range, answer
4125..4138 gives 0.06 mag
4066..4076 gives 0.08 mag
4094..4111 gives 0.13 mag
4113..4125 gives 0.03 mag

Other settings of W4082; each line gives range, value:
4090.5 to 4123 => 7.24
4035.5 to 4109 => 7.4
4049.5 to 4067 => 7.5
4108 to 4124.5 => 7.54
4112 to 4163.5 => 7.56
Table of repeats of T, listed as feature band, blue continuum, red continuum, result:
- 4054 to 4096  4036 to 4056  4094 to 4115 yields -0.03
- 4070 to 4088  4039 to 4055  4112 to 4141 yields 0.02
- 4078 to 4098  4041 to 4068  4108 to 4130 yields -0.04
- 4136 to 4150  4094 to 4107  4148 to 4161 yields -0.01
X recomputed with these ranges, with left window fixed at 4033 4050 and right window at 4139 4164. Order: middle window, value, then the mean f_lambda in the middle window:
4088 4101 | 0.22 AA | 7.45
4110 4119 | 0.17 AA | 7.45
